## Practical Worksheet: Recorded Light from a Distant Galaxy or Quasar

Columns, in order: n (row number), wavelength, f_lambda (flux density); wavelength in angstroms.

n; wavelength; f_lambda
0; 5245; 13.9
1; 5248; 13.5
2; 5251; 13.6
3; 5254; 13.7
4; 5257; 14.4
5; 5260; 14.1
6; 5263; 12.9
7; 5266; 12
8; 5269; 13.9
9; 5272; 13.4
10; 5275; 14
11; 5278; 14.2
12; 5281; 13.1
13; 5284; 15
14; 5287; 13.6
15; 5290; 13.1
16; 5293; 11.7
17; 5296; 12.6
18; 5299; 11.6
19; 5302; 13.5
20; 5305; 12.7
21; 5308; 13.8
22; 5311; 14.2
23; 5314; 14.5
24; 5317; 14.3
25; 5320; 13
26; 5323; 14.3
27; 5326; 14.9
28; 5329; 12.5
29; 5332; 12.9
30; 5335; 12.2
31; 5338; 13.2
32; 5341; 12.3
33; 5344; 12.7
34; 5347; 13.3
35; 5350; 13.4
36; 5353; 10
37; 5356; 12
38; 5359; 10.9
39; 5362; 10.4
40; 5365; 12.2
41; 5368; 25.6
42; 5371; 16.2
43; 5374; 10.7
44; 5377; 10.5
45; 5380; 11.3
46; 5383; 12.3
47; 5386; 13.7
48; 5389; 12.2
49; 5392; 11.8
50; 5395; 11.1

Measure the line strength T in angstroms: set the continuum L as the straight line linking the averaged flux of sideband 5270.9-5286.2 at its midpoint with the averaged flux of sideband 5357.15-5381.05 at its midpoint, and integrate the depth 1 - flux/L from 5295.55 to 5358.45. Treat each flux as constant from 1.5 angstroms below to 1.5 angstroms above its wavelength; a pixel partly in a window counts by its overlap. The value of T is 3.15 angstroms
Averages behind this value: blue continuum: 13.9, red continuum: 13.5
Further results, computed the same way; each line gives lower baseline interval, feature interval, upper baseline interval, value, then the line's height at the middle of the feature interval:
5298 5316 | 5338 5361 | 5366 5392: 2.67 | 13.7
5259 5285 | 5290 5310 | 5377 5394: 0.74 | 13.2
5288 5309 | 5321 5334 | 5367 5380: -0.03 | 13.5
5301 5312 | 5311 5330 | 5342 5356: -1.23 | 13.1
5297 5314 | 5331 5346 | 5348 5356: -0.50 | 12.3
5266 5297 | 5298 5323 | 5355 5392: -0.42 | 13.3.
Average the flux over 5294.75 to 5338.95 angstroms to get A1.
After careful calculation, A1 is 13.4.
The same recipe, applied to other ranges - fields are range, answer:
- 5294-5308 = 12.7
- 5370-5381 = 12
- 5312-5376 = 13.4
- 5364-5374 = 17.2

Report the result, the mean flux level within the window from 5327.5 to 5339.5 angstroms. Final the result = 12.7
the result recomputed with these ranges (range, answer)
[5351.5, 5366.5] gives 11.1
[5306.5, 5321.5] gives 14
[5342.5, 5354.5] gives 12.3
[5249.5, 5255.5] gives 13.6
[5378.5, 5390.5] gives 12.4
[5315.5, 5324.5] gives 13.9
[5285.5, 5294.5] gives 12.8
